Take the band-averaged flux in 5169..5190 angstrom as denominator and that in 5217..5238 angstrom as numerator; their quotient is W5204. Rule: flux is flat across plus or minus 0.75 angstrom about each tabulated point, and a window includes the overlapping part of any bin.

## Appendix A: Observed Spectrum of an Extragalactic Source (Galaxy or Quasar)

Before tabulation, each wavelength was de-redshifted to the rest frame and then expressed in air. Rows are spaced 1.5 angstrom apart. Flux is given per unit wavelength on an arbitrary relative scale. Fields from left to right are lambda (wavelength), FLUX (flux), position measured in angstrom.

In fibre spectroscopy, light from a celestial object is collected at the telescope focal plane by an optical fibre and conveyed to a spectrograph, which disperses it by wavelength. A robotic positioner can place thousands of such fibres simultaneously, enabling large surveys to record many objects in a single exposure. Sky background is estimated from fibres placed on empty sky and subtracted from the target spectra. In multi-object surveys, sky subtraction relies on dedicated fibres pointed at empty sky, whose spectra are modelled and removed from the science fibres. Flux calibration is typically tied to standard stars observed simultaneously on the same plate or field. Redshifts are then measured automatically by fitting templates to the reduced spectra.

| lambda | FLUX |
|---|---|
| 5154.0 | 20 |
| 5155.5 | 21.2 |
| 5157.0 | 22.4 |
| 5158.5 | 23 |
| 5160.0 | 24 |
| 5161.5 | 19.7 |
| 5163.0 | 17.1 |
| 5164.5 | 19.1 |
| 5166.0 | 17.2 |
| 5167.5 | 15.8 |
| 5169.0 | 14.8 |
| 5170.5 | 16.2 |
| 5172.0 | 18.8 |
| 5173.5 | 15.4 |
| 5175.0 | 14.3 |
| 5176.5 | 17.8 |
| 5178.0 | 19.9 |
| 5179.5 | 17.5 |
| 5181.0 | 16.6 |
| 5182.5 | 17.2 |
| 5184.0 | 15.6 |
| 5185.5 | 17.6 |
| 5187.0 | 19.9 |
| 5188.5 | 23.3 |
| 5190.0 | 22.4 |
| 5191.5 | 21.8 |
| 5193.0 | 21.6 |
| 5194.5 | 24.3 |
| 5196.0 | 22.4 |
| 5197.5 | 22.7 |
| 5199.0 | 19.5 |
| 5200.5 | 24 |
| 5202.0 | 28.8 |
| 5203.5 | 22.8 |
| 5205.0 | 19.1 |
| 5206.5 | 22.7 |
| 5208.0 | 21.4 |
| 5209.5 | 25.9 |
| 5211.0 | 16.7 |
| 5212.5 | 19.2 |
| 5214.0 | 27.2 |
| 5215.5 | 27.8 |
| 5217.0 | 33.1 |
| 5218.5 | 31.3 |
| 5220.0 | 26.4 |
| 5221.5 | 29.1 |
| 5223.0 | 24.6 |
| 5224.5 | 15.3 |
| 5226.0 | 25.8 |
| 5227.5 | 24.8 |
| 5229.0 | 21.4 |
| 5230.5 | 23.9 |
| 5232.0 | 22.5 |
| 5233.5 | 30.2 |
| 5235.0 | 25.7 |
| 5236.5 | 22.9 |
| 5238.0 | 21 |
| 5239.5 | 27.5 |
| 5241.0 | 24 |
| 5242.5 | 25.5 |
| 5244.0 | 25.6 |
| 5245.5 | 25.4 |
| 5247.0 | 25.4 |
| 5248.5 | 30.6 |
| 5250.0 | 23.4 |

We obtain 1.41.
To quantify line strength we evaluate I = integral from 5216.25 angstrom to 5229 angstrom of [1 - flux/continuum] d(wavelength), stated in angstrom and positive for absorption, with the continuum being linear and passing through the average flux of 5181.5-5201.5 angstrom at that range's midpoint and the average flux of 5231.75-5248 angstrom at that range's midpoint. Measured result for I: -1.26 angstrom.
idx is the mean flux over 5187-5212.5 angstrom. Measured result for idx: 22.3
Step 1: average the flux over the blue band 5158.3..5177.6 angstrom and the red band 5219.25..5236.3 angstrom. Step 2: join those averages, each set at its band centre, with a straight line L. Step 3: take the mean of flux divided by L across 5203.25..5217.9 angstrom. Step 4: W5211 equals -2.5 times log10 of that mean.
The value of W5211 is -0.05 mag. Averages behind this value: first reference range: 17.8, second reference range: 24.5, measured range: 23.7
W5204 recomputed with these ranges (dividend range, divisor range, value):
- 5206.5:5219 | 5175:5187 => 1.44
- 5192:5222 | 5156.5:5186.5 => 1.35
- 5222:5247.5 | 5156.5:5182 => 1.33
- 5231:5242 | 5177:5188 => 1.39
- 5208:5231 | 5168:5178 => 1.50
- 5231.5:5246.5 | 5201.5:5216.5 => 1.08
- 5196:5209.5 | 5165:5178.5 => 1.37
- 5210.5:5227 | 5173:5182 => 1.49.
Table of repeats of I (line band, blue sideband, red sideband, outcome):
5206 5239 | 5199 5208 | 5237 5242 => -1.3 angstrom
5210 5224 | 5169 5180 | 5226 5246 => -2.3 angstrom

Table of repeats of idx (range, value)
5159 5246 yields 22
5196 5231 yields 24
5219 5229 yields 24.3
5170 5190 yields 17.9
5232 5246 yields 25.2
